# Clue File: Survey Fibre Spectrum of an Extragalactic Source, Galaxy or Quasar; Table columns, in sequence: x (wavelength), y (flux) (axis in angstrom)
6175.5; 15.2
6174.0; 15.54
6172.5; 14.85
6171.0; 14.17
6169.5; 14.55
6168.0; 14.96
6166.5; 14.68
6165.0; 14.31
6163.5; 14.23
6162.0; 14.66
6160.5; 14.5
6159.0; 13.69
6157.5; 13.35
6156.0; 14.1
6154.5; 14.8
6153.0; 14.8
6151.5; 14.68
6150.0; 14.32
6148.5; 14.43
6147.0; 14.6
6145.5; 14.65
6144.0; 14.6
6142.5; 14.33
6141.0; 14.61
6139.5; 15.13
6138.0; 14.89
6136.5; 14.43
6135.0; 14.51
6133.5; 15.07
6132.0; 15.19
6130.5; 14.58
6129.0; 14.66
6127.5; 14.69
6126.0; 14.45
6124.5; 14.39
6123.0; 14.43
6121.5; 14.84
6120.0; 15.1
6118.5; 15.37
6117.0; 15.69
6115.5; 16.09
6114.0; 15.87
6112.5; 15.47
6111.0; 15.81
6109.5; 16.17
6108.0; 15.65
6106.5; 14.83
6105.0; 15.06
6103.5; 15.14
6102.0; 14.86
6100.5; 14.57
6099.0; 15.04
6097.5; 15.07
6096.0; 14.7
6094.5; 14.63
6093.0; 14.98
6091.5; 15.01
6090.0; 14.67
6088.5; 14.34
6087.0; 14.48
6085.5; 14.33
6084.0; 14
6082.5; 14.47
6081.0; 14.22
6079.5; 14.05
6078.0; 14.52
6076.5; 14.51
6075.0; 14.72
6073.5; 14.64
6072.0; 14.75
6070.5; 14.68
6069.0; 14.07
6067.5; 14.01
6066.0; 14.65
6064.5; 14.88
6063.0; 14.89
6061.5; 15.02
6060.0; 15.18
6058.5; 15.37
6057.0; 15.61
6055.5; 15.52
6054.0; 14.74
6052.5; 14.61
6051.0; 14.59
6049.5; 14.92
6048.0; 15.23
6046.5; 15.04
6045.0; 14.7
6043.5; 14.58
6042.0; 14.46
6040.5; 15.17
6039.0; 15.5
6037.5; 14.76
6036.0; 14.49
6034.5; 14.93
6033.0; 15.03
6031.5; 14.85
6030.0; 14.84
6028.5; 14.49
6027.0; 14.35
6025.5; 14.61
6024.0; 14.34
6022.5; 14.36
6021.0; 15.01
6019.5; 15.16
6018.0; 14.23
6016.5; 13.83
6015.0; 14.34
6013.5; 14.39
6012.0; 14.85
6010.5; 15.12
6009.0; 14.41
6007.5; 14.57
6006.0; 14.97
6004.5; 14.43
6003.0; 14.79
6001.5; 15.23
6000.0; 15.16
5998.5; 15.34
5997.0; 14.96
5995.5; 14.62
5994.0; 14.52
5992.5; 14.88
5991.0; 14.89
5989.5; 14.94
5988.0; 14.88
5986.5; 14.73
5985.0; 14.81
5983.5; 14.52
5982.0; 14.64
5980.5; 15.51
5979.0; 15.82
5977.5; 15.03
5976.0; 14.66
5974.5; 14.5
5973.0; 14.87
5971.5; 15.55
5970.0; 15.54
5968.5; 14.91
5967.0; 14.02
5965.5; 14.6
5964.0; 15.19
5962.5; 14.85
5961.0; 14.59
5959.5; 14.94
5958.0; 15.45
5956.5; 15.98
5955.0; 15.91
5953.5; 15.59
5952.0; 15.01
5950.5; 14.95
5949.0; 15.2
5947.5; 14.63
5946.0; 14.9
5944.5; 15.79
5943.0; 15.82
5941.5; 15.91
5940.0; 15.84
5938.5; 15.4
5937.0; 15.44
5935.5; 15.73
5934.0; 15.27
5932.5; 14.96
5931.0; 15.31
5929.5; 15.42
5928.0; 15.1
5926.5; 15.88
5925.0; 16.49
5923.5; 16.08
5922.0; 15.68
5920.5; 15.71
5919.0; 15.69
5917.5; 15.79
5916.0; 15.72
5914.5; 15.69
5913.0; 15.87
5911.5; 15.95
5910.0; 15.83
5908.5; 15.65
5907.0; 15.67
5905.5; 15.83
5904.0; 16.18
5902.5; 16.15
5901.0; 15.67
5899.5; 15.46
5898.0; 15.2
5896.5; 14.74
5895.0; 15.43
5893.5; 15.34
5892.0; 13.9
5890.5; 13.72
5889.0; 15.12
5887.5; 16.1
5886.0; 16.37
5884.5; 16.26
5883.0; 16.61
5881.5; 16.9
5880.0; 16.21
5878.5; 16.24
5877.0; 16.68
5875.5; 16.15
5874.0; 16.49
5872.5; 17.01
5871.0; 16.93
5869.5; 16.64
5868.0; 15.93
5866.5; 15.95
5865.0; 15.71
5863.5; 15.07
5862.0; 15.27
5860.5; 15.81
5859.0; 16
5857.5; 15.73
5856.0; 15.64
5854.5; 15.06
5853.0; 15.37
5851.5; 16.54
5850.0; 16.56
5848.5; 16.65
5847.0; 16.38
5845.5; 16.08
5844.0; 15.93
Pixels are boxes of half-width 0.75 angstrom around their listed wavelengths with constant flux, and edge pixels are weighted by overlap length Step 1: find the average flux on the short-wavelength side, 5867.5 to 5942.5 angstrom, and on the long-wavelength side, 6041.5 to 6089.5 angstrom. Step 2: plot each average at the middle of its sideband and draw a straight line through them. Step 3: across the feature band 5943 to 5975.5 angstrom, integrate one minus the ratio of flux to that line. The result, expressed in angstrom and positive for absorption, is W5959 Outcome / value 0.65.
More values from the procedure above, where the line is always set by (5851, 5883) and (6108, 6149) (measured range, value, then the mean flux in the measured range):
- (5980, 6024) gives 2.15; 14.8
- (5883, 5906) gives 0.71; 15.5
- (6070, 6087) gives 0.84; 14.4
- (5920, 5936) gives 0.22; 15.6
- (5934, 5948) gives 0.24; 15.5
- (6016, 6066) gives 1.68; 14.8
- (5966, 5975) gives 0.43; 14.9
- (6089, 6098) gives 0.18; 14.8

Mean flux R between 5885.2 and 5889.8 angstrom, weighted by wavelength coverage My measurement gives 15.8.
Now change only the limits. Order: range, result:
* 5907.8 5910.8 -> 15.7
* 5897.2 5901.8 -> 15.4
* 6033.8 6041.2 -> 15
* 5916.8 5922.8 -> 15.7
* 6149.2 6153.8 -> 14.6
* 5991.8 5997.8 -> 14.7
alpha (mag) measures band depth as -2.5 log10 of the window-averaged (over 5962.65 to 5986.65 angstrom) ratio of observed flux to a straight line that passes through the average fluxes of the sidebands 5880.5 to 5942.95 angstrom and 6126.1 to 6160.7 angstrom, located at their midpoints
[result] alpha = 0.03 mag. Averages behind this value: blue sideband 15.6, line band 14.9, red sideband 14.5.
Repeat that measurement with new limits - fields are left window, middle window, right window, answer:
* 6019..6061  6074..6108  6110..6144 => 0.02 mag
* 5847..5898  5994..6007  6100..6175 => 0.03 mag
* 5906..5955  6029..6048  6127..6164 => 0.01 mag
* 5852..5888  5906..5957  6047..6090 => 0.00 mag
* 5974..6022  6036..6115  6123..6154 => -0.01 mag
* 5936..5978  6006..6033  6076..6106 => 0.02 mag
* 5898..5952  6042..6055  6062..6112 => 0.01 mag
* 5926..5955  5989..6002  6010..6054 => 0.00 mag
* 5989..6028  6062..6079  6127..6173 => 0.00 mag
